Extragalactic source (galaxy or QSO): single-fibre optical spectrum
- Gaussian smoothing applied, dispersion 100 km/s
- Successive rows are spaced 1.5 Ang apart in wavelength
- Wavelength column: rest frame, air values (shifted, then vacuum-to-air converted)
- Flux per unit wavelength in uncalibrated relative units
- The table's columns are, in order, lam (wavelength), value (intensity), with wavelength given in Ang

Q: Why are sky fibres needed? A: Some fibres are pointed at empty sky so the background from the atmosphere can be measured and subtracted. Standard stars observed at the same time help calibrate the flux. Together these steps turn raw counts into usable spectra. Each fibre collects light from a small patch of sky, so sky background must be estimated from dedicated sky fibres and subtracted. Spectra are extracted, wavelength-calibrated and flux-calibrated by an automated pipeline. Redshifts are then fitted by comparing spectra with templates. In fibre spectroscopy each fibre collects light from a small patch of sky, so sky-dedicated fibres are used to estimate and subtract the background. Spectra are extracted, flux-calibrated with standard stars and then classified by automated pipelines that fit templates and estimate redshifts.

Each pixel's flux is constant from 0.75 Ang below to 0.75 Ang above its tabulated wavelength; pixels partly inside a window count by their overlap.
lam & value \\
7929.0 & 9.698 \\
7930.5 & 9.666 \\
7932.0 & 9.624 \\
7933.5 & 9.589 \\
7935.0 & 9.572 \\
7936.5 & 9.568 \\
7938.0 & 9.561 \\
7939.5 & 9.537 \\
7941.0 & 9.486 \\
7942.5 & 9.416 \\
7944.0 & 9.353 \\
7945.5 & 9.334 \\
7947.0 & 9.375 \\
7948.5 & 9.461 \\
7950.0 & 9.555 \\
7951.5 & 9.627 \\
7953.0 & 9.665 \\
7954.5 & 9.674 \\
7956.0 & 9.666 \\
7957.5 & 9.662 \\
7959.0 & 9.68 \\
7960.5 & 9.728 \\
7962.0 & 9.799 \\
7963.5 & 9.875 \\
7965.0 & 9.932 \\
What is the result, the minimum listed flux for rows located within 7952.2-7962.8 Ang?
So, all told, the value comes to 9.662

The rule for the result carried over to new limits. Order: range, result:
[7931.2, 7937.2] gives 9.568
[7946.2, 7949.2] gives 9.375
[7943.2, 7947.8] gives 9.334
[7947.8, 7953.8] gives 9.461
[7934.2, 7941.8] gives 9.486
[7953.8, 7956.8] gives 9.666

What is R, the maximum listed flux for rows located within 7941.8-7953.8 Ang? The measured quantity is 9.665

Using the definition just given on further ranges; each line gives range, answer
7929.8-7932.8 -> 9.666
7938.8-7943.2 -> 9.537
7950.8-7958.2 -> 9.674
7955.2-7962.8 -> 9.799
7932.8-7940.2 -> 9.589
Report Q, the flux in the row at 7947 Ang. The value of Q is 9.375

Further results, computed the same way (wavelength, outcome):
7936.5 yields 9.568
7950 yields 9.555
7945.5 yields 9.334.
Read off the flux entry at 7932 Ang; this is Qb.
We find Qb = 9.624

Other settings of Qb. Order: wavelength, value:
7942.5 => 9.416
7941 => 9.486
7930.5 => 9.666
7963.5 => 9.875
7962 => 9.799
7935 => 9.572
